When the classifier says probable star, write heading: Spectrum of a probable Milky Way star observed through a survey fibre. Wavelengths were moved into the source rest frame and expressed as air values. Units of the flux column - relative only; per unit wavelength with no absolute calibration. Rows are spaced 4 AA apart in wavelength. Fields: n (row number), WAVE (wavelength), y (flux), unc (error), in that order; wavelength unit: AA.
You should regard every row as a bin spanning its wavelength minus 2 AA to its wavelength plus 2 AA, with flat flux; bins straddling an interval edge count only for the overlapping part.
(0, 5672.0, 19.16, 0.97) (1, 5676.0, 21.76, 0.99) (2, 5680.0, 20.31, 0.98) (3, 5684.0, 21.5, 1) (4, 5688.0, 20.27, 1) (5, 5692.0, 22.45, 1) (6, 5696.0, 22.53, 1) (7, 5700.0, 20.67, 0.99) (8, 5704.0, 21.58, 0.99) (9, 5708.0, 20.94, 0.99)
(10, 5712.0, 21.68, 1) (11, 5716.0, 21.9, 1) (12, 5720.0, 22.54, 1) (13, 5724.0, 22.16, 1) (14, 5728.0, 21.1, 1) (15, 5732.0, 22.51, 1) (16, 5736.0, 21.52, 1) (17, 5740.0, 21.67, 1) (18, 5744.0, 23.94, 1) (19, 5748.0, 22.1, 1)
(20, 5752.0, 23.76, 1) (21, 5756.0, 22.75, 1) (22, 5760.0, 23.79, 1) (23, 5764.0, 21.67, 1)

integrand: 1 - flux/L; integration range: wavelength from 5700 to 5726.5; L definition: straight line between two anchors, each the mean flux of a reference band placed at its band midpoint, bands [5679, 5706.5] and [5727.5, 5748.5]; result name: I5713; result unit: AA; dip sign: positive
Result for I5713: 0.06 AA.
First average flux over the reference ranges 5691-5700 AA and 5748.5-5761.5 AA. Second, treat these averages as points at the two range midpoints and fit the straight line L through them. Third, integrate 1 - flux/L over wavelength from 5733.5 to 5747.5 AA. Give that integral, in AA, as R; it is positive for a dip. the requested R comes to 0.38 AA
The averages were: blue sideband 22.1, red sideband 23.3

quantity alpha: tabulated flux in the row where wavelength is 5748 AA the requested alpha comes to 22.1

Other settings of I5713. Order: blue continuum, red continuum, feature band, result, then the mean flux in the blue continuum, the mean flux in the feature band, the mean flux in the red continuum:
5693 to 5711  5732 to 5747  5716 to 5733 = 0.0 AA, 21.5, 22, 22.4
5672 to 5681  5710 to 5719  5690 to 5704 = -0.3 AA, 20.7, 21.8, 21.9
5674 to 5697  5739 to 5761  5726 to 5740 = 0.6 AA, 21.4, 21.7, 23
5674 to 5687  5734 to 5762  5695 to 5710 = 0.2 AA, 21.1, 21.4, 22.8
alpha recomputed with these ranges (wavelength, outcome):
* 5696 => 22.53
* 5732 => 22.51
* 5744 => 23.94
